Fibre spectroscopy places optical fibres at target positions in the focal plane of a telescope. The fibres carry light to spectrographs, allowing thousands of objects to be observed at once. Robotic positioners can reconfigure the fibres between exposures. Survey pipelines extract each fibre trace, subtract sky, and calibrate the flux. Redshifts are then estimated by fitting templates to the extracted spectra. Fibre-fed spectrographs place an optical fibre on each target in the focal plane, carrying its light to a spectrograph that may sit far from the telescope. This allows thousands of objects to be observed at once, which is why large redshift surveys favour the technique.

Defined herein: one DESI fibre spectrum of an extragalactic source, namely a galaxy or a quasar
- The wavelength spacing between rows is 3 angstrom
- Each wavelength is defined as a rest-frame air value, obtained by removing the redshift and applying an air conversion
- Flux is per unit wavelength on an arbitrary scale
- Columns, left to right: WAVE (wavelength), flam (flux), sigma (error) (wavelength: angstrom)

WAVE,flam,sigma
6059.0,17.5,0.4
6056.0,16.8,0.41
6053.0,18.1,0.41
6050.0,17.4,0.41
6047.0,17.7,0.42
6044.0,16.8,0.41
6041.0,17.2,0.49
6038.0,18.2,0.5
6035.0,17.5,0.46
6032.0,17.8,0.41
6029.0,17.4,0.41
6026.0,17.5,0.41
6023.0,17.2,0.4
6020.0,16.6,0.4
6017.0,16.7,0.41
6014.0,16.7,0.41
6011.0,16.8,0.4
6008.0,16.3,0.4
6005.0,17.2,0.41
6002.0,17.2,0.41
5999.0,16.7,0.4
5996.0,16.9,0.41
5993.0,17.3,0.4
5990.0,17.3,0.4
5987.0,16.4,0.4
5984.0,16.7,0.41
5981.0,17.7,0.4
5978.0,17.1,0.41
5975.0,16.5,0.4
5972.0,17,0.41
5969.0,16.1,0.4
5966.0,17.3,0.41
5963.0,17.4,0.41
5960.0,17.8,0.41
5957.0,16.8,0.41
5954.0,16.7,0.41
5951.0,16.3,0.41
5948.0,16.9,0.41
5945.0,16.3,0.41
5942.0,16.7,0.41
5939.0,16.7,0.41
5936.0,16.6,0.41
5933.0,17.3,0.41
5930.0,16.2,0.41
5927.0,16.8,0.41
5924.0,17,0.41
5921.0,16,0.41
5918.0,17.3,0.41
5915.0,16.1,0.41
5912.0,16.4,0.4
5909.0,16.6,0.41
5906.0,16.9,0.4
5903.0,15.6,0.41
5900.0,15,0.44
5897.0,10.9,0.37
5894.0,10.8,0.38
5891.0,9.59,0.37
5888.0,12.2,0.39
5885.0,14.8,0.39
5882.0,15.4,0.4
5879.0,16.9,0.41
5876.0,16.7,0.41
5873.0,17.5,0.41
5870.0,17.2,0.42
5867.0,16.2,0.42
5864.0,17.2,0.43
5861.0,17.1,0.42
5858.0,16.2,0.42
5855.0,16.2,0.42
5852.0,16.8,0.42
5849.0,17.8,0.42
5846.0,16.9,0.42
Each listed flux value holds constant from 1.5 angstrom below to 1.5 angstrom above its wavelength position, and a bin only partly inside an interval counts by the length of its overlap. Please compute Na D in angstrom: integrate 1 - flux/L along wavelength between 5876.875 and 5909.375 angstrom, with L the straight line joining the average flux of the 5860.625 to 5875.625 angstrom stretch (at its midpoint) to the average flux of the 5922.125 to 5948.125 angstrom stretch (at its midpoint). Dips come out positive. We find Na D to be 5.5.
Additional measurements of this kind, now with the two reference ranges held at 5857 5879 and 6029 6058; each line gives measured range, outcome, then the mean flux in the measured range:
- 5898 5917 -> 1.15 angstrom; 16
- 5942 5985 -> 0.81 angstrom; 16.9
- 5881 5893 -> 2.94 angstrom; 12.8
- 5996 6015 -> 0.59 angstrom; 16.8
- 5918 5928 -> 0.22 angstrom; 16.7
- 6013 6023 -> 0.38 angstrom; 16.7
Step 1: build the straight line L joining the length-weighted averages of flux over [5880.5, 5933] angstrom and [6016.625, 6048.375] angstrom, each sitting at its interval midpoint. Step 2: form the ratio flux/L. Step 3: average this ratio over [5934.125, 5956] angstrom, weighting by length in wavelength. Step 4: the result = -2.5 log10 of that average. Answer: -0.06 mag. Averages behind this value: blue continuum 15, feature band 16.6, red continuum 17.3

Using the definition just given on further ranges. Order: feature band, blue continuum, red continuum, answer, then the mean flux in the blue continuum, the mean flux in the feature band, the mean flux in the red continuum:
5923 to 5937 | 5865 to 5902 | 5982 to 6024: -0.09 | 14.5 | 16.8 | 16.9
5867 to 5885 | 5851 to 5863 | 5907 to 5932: 0.00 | 16.6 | 16.5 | 16.6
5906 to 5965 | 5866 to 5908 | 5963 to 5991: -0.06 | 14.7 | 16.7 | 16.9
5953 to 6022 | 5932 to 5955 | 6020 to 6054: 0.01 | 16.7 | 16.9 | 17.5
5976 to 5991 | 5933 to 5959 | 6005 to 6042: -0.01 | 16.7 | 17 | 17.2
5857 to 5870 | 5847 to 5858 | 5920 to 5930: 0.00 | 16.8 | 16.8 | 16.6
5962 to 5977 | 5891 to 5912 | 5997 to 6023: -0.07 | 14.1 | 16.9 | 16.8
